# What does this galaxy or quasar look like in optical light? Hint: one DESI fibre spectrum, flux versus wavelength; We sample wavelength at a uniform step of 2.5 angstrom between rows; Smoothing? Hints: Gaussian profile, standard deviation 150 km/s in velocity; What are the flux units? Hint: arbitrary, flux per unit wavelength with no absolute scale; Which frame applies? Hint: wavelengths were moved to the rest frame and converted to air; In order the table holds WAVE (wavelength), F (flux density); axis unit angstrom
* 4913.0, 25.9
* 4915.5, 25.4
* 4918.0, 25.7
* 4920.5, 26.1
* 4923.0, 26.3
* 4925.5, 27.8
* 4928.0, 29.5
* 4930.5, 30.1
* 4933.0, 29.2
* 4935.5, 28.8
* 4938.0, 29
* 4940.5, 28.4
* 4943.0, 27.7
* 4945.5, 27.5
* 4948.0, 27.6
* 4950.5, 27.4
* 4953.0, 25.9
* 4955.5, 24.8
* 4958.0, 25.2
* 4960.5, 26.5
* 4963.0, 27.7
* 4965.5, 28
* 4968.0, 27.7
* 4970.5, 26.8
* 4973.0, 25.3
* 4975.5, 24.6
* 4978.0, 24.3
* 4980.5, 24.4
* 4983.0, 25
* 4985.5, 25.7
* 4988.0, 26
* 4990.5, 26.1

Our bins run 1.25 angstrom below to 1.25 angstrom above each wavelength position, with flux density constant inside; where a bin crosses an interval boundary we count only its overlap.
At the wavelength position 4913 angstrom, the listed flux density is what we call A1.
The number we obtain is 25.9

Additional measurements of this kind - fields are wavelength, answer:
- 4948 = 27.6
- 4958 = 25.2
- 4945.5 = 27.5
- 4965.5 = 28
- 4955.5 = 24.8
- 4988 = 26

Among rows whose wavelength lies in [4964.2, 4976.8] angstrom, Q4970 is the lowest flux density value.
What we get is 24.6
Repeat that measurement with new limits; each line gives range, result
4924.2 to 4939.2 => 27.8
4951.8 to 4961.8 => 24.8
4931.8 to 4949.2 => 27.5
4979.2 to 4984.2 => 24.4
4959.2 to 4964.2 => 26.5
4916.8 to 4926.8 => 25.7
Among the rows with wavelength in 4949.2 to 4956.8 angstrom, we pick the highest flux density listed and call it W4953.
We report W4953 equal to 27.4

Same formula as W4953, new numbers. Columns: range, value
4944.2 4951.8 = 27.6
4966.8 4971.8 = 27.7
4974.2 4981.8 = 24.6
